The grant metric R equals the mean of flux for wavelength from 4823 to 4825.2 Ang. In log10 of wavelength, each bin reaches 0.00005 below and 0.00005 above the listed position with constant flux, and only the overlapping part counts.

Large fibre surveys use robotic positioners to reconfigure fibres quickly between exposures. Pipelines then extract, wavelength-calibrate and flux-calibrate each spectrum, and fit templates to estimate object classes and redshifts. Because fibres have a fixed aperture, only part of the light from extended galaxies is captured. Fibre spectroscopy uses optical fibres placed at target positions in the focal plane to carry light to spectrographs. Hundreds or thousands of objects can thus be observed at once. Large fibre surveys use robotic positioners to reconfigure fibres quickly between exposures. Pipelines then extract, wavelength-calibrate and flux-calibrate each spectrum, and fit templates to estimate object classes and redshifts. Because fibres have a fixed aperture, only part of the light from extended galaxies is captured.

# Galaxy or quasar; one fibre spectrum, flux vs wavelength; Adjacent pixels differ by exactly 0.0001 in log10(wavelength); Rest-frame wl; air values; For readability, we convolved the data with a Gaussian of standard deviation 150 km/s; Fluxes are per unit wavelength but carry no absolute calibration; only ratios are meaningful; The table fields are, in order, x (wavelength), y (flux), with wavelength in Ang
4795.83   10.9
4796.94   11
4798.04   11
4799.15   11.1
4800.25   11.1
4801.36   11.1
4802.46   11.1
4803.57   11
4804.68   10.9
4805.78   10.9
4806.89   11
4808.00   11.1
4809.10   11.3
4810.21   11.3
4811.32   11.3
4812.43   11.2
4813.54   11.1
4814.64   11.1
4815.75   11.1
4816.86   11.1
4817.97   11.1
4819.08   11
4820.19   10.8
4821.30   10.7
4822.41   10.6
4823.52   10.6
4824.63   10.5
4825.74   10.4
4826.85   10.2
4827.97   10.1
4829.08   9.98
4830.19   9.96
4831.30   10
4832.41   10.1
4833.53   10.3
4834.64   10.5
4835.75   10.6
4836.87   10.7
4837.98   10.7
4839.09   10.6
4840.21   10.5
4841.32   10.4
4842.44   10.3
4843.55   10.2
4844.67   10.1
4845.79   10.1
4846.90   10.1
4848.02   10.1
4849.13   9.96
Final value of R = 10.6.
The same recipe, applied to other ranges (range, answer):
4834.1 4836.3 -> 10.6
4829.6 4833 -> 10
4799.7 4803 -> 11.1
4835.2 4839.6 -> 10.7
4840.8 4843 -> 10.3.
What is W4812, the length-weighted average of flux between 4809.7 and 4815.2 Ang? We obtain 11.2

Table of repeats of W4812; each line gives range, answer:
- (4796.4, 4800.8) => 11.1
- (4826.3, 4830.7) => 10.1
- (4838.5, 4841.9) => 10.5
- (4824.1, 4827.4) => 10.4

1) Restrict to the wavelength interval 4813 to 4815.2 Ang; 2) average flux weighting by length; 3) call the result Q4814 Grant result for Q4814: 11.1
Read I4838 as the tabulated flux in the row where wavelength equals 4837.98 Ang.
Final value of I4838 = 10.7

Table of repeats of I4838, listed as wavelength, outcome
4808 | 11.1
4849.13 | 9.96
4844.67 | 10.1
